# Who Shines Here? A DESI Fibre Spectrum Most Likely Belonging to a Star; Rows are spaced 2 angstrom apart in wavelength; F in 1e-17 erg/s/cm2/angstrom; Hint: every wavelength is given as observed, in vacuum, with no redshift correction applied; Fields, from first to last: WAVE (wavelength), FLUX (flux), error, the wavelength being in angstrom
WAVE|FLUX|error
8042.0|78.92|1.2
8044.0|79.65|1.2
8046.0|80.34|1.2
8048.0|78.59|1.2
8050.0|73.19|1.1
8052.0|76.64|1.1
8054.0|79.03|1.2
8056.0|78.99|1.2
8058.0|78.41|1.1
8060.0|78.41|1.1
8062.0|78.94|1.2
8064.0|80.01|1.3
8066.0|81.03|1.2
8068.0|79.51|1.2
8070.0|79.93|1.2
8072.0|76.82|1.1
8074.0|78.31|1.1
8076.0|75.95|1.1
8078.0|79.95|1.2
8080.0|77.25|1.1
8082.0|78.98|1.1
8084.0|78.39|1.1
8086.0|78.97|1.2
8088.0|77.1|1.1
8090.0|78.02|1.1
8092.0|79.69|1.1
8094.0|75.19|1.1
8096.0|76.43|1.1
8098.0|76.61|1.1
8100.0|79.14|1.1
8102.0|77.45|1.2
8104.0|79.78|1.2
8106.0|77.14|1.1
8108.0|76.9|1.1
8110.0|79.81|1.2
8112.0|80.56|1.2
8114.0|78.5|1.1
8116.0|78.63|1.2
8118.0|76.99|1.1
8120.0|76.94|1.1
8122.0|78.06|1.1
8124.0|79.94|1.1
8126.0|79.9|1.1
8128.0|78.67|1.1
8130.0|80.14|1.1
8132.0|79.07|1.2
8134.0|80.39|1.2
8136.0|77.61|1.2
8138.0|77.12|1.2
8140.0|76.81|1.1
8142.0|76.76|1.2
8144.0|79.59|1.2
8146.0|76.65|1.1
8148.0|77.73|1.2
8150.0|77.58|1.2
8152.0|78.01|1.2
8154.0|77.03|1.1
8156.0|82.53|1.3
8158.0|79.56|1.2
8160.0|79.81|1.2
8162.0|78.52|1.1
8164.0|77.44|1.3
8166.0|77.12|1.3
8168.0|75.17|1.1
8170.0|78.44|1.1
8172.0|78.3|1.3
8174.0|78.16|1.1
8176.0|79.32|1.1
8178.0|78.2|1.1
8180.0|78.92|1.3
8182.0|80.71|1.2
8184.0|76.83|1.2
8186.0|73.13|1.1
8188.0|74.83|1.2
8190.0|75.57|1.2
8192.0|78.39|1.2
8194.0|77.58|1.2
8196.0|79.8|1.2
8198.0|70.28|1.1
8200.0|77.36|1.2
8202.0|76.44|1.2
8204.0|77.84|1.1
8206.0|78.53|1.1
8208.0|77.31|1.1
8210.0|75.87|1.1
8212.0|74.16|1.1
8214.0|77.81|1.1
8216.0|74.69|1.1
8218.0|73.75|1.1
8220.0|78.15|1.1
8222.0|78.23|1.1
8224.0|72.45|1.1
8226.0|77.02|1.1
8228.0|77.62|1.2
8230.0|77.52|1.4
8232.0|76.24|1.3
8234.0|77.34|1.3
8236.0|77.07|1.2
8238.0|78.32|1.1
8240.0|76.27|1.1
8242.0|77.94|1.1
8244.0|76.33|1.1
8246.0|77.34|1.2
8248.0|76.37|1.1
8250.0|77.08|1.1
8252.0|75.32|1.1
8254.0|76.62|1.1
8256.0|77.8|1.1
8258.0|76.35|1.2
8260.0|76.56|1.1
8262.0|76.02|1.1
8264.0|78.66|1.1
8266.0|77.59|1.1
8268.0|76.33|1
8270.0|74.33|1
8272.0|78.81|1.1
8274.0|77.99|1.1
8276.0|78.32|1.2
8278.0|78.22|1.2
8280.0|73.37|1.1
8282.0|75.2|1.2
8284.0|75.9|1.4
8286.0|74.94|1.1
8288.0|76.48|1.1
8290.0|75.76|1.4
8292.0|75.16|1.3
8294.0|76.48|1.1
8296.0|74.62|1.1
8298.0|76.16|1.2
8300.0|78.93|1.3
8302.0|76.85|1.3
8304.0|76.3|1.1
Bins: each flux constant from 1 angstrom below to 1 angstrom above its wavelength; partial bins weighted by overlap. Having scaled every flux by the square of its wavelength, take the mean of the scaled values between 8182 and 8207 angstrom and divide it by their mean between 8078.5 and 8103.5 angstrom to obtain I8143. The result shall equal 1.01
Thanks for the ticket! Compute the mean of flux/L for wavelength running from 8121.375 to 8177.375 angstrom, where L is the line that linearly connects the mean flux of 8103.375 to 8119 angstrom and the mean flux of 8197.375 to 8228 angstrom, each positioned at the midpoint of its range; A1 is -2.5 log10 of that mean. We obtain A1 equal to -0.01 mag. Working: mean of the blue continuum 78.5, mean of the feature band 78.4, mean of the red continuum 76.1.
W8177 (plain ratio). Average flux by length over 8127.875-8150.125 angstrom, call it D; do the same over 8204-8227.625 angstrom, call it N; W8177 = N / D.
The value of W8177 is 0.98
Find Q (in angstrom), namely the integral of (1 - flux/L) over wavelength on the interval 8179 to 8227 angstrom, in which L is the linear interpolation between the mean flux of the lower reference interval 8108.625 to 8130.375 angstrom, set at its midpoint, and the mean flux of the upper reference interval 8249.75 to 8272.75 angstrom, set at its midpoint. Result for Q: 0.7 angstrom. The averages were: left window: 78.9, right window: 76.8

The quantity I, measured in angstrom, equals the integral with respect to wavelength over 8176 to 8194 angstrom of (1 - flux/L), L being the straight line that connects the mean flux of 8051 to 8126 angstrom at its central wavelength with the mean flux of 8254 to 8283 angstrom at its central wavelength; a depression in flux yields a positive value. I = 0.1 angstrom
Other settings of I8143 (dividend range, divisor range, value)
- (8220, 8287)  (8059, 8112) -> 1.02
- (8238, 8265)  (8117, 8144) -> 1.01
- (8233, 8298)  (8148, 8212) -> 1.01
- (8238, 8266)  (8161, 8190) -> 1.01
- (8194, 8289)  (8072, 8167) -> 1.01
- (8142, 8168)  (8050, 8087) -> 1.02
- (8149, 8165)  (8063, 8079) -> 1.02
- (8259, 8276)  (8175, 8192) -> 1.02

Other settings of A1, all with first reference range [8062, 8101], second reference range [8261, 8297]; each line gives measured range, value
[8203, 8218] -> 0.01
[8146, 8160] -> -0.02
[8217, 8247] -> 0.00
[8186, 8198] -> 0.01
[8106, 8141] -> -0.01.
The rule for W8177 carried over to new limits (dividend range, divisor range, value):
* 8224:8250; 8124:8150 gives 0.98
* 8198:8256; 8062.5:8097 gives 0.98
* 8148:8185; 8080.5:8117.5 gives 1.00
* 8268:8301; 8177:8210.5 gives 0.99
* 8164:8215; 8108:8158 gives 0.98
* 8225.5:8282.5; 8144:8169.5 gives 0.98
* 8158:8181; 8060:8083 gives 0.99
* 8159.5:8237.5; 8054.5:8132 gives 0.98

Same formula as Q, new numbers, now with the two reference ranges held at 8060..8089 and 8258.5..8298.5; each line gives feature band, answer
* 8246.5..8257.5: 0.0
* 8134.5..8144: 0.0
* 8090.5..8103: 0.2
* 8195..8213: 0.2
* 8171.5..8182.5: -0.2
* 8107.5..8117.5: -0.1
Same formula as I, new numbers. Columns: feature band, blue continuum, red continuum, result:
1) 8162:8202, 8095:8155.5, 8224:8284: 0.23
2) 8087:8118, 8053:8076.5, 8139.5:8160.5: 0.24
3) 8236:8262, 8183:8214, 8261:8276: 0.04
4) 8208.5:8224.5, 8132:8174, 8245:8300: 0.30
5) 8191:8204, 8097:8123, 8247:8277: 0.12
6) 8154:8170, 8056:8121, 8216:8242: -0.22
